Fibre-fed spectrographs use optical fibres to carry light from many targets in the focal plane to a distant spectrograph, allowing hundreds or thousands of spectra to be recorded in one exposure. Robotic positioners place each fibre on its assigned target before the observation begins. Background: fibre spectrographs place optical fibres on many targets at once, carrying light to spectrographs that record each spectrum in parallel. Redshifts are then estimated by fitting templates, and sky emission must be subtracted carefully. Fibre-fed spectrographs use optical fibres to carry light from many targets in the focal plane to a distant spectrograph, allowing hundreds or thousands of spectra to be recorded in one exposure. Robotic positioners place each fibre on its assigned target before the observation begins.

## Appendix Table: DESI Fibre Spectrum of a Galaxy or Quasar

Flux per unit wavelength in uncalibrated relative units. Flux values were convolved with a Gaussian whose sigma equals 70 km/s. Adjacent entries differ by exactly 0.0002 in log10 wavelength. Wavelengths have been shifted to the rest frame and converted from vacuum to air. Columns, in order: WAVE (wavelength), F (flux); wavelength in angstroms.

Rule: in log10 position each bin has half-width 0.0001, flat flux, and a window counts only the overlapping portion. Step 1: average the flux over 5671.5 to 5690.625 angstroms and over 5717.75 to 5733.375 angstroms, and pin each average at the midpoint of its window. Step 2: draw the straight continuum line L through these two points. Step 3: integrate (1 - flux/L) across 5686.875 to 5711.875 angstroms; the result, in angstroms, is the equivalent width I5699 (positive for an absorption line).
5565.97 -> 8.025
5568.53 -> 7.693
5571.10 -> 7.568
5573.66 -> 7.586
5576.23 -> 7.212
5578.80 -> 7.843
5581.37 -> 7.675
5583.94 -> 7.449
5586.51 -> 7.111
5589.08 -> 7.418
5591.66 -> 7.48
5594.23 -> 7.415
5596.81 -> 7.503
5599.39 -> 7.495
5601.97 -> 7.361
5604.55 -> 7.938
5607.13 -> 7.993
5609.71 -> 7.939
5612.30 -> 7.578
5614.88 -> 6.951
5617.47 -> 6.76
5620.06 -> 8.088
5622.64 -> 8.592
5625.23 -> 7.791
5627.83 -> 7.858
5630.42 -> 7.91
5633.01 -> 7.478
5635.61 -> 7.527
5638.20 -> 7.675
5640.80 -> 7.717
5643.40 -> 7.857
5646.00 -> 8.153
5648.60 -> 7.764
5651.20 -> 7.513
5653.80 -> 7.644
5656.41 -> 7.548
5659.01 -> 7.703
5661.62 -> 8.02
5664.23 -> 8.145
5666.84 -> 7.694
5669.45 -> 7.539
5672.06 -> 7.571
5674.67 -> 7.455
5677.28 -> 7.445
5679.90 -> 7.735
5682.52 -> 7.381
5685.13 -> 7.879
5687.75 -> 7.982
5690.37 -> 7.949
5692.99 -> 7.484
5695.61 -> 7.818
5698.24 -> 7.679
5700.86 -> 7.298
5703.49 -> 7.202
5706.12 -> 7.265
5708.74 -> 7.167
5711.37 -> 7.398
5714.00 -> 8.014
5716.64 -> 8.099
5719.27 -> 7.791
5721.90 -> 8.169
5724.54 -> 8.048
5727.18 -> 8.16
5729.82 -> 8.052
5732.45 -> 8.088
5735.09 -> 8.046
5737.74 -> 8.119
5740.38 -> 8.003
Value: 0.97 angstroms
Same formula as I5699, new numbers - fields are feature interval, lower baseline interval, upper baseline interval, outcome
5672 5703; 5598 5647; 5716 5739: 1.17 angstroms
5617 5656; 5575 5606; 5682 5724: -1.05 angstroms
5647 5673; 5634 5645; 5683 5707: -0.18 angstroms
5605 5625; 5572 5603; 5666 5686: -0.57 angstroms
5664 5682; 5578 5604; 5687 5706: -0.11 angstroms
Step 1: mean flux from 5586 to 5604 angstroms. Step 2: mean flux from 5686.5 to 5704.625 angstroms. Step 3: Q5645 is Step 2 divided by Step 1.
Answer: 1.03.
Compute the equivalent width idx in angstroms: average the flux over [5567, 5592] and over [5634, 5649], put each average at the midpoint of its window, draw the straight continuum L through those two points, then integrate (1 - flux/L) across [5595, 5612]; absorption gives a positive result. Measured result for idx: -0.17 angstroms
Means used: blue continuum 7.51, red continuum 7.78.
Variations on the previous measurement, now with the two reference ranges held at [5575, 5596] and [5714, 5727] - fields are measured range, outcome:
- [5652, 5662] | 0.09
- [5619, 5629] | -0.61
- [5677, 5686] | 0.28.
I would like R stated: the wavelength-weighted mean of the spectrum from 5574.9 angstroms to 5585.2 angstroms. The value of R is 7.54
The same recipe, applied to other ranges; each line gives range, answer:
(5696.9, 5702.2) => 7.48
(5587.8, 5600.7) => 7.46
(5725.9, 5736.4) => 8.09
